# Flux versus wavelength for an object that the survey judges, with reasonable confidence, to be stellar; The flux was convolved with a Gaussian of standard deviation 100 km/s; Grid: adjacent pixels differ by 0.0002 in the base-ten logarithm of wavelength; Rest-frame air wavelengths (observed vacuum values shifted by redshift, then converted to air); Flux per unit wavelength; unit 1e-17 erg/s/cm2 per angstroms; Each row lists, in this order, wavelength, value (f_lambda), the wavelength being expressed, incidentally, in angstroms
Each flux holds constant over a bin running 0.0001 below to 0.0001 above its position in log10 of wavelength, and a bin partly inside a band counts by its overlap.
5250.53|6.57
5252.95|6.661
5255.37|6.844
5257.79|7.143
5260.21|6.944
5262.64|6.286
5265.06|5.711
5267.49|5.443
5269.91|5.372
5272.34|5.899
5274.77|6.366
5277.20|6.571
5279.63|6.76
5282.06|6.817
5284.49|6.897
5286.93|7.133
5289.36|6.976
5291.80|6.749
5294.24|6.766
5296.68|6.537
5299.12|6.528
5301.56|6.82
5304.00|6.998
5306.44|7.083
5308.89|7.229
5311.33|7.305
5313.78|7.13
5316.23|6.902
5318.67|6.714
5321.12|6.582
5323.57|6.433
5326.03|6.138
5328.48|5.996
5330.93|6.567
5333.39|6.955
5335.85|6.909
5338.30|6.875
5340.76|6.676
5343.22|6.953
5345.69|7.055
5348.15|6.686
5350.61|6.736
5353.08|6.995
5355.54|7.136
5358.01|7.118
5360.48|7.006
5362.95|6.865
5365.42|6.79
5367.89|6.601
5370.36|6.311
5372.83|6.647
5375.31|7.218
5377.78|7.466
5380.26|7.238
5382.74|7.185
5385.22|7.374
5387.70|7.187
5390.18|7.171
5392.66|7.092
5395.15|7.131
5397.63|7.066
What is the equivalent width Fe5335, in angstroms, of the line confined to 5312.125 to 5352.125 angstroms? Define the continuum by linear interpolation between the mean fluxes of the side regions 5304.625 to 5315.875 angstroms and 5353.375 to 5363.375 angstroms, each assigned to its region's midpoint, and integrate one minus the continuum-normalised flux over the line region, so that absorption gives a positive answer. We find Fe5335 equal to 2.2 angstroms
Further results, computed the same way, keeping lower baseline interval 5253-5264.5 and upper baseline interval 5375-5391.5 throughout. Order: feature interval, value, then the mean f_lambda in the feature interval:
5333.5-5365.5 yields 0.9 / 6.91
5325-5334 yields 0.8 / 6.39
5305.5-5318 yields -0.3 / 7.11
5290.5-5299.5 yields 0.3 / 6.65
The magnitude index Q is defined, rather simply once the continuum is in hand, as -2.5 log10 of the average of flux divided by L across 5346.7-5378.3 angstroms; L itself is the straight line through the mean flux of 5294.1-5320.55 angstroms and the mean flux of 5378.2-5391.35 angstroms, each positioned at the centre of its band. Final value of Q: 0.041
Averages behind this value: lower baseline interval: 6.91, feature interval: 6.88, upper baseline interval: 7.24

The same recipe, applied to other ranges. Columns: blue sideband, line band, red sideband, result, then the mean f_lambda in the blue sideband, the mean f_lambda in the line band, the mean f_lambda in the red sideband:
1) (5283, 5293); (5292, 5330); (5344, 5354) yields 0.026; 6.93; 6.74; 6.86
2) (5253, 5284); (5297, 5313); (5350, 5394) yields -0.060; 6.37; 6.97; 7.01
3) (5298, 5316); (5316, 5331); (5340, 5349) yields 0.081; 7.01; 6.44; 6.85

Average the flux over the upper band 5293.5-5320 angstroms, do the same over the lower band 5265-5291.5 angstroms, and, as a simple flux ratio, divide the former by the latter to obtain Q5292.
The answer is 1.08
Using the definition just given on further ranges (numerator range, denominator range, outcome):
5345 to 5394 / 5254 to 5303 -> 1.07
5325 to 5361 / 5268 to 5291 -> 1.04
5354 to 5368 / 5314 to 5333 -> 1.06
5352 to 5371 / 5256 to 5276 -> 1.11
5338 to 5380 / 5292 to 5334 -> 1.02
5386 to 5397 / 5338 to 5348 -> 1.04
